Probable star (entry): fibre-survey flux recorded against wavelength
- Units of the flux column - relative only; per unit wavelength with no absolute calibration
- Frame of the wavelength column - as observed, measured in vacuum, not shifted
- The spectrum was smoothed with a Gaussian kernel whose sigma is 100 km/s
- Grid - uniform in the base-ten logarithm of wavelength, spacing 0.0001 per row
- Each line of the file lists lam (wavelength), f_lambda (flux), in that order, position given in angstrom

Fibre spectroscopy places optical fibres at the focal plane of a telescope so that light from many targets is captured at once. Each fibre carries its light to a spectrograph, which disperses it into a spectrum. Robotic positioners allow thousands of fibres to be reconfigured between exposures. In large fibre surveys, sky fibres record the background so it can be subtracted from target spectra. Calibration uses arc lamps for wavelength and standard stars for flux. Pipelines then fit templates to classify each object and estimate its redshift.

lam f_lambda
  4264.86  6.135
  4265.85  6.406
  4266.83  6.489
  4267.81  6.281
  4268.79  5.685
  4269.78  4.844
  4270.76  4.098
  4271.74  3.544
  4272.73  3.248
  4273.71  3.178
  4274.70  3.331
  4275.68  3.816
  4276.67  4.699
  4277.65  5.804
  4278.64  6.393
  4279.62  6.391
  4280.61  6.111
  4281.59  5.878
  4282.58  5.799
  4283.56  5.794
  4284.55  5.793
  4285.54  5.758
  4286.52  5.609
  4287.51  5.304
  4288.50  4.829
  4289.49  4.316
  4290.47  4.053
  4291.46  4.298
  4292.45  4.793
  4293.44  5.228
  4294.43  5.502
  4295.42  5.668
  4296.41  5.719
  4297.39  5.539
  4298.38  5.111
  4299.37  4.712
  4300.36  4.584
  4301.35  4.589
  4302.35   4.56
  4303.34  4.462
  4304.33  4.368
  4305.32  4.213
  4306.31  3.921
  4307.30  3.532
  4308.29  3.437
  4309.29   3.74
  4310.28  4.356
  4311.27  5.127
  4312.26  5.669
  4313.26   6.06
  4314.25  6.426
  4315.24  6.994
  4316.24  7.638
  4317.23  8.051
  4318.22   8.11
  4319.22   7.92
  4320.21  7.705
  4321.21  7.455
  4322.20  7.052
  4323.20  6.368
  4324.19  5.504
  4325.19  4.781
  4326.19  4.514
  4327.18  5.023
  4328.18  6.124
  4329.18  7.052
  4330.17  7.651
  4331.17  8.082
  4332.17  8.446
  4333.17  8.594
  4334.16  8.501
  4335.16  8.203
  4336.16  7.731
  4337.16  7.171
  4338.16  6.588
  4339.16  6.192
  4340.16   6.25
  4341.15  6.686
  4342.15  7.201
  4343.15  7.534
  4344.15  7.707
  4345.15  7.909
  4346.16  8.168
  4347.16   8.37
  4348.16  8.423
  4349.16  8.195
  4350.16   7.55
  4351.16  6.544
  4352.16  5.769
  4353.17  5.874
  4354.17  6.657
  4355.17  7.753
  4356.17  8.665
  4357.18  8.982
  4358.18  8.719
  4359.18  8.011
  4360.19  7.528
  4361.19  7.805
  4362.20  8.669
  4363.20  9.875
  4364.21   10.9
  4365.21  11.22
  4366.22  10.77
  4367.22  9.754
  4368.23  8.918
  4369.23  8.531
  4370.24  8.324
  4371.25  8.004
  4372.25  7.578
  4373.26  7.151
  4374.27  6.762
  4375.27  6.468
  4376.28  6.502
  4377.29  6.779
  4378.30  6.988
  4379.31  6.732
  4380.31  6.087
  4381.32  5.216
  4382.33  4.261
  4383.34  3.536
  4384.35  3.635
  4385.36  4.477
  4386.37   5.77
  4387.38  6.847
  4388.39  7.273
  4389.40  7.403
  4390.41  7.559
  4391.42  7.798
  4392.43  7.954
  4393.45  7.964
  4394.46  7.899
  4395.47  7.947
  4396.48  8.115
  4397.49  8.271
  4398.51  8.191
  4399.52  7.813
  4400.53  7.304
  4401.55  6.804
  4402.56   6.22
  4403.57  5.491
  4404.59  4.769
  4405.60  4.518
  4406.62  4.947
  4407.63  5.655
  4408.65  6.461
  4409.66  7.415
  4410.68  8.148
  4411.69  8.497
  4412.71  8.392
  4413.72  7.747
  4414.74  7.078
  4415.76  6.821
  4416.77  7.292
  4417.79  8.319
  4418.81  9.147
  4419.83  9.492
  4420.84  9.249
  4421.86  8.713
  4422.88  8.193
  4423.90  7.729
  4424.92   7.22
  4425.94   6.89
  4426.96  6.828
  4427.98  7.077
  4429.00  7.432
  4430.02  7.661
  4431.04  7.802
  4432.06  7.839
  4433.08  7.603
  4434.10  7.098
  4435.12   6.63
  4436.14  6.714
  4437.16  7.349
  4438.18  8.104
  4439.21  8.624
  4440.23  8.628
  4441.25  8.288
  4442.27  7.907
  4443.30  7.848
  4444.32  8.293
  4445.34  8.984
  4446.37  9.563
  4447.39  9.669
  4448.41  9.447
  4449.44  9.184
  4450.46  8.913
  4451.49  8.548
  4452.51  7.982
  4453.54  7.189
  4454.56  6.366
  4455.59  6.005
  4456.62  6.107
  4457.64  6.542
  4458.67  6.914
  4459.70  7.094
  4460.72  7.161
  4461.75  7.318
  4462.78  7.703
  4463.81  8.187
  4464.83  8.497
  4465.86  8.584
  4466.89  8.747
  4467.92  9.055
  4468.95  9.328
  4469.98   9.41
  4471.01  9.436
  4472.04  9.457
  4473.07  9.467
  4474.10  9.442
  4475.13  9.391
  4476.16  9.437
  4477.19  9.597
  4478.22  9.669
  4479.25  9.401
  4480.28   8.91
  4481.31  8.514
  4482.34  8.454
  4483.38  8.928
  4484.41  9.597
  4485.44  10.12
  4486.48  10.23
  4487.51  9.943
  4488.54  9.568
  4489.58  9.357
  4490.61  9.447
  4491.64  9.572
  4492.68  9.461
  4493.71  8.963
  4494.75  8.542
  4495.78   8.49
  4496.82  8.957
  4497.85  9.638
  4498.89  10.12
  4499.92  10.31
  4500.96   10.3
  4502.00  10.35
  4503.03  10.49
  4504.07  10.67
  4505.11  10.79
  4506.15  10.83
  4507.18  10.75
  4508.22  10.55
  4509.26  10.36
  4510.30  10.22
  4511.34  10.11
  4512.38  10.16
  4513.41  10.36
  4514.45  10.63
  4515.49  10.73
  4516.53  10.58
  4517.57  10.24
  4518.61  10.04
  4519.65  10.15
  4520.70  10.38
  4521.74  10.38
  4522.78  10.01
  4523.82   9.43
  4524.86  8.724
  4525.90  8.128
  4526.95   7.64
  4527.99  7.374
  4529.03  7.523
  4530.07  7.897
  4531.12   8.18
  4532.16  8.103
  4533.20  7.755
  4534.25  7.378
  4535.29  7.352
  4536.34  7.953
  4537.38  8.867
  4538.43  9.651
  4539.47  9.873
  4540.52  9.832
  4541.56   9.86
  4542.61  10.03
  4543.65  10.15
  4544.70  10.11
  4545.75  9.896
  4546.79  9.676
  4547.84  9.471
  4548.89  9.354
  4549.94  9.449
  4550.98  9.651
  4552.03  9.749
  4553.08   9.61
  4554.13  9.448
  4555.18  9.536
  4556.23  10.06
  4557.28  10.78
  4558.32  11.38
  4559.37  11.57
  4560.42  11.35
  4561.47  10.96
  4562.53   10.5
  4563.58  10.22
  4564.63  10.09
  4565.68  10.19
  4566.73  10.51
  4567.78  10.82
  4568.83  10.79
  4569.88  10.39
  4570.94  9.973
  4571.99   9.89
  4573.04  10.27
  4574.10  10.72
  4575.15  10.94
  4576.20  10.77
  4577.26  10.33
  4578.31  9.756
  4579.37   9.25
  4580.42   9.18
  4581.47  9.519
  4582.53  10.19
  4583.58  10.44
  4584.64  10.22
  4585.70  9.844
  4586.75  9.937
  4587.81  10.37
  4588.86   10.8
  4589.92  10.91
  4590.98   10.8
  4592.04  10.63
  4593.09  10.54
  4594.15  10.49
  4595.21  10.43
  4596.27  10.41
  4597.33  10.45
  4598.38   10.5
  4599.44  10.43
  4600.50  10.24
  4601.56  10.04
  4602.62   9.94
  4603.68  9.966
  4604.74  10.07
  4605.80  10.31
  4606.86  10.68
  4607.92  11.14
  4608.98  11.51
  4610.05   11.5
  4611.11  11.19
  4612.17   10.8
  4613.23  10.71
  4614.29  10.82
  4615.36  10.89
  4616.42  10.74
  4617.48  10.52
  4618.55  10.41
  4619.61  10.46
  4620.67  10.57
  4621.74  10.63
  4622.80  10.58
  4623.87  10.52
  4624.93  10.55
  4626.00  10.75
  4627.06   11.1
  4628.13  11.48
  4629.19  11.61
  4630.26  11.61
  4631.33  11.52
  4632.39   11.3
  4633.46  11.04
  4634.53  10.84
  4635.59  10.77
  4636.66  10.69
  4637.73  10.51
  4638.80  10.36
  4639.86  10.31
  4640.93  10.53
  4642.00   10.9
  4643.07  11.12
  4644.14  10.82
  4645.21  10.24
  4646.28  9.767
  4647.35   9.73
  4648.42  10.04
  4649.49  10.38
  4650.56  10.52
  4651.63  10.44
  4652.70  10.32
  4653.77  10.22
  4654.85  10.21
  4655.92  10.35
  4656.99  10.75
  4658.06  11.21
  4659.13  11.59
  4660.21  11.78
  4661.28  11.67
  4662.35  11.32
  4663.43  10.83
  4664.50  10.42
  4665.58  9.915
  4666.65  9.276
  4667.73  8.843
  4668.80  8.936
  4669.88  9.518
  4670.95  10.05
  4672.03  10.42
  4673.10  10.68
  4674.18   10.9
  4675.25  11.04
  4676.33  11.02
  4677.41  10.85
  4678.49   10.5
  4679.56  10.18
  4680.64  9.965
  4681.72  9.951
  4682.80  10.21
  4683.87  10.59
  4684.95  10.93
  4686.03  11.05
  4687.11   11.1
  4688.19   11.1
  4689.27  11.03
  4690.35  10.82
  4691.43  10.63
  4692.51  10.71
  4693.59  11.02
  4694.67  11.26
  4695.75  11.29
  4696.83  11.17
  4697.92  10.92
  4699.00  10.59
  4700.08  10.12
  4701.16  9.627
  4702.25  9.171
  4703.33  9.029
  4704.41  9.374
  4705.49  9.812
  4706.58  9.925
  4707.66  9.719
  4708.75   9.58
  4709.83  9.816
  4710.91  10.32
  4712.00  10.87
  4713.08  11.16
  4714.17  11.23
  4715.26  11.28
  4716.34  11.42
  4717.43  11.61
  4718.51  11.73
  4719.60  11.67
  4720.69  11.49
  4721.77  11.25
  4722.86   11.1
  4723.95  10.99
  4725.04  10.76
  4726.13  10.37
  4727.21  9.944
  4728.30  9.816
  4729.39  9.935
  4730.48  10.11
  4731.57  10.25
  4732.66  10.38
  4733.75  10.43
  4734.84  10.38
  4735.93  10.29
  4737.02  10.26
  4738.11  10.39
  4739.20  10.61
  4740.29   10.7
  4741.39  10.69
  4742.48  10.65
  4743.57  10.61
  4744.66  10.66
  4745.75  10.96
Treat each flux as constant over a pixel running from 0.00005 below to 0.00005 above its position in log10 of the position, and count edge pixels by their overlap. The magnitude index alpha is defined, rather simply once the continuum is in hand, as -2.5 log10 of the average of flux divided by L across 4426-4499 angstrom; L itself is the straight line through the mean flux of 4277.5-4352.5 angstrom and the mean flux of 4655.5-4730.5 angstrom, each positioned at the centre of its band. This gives -0.08 mag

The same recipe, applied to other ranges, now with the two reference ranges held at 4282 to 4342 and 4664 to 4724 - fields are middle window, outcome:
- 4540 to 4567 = -0.150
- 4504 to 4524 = -0.237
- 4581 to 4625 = -0.120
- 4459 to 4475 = -0.108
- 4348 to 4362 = -0.184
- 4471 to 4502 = -0.179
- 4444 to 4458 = -0.069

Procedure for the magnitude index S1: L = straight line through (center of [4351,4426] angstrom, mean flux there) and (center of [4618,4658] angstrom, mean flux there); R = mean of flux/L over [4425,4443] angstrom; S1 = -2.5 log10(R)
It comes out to 0.06 mag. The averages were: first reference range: 7.4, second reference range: 10.7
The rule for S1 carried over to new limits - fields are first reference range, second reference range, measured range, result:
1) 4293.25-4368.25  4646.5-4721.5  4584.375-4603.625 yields -0.085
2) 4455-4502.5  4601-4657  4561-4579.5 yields -0.043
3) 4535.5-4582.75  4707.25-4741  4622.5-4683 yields -0.021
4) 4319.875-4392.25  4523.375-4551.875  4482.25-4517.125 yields -0.165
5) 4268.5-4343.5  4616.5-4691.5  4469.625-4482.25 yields -0.151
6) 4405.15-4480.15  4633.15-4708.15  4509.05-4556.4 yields -0.048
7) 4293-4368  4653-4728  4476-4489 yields -0.122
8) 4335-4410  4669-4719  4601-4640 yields -0.104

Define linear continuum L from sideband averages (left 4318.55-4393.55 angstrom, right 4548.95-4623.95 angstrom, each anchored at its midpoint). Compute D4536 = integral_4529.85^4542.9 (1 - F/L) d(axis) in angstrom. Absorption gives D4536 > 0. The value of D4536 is 1.4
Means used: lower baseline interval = 7.31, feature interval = 8.66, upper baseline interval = 10.4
